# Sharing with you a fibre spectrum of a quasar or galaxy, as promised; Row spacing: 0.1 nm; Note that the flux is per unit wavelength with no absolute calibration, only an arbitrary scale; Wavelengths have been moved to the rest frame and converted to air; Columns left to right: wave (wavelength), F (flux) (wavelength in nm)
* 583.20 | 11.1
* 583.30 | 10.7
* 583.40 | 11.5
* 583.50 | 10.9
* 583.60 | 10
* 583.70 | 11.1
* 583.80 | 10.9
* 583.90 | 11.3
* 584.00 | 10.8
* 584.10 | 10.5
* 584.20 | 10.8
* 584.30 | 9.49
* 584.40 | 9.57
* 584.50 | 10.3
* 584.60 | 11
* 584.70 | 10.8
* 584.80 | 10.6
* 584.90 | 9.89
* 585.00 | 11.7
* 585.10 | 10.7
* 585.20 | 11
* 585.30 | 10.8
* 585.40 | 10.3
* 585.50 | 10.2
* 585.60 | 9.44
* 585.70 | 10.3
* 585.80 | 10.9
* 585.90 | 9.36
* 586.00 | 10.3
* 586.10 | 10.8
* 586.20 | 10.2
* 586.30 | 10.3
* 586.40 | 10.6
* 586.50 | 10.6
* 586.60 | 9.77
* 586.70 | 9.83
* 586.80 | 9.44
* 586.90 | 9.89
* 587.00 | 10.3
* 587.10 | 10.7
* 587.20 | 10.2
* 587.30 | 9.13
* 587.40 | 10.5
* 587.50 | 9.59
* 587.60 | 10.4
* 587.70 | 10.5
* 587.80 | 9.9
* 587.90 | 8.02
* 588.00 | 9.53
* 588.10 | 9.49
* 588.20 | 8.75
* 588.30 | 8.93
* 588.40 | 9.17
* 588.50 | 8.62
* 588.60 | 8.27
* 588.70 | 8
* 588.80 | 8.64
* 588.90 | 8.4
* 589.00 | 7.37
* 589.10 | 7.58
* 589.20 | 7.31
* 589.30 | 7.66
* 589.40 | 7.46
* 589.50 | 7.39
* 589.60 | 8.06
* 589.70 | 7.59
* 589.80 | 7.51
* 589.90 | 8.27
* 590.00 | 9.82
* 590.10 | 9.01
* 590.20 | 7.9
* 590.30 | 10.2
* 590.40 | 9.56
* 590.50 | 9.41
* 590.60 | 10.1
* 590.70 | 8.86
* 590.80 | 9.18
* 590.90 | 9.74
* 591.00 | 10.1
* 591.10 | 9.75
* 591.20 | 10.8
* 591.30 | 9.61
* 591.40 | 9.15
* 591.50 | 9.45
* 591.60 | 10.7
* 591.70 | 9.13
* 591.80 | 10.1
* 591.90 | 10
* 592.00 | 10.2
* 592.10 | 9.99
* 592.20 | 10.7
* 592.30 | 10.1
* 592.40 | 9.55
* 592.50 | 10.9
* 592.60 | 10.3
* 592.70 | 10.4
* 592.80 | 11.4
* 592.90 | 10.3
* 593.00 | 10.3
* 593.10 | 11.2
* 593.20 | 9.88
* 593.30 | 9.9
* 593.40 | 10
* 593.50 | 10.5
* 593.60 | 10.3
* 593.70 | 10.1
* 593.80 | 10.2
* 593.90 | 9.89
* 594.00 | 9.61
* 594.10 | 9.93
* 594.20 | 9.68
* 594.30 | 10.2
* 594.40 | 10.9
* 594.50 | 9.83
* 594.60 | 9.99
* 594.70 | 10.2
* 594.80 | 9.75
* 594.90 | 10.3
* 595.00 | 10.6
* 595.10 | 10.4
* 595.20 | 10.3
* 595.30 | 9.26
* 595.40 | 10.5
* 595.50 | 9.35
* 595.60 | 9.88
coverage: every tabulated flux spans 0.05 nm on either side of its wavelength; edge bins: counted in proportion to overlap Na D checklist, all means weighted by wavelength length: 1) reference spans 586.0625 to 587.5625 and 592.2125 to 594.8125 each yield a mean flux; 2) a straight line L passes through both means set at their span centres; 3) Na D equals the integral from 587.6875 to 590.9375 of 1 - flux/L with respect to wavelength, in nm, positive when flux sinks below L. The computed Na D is 0.48 nm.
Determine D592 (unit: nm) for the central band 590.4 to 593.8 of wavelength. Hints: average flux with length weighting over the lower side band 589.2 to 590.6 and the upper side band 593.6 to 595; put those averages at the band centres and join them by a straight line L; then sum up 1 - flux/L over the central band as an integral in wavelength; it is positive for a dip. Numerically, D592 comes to -0.29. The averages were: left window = 8.47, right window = 10.1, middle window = 10.1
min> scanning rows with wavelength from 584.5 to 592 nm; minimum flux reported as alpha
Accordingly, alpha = 7.31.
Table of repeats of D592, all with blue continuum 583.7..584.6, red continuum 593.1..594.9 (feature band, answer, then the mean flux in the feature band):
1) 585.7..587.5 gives 0.05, 10.2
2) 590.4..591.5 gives 0.06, 9.65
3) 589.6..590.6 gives 0.14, 8.83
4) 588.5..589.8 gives 0.31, 7.83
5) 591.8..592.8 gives -0.01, 10.3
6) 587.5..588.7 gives 0.13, 9.2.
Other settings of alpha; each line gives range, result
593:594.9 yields 9.61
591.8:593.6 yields 9.55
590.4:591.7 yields 8.86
